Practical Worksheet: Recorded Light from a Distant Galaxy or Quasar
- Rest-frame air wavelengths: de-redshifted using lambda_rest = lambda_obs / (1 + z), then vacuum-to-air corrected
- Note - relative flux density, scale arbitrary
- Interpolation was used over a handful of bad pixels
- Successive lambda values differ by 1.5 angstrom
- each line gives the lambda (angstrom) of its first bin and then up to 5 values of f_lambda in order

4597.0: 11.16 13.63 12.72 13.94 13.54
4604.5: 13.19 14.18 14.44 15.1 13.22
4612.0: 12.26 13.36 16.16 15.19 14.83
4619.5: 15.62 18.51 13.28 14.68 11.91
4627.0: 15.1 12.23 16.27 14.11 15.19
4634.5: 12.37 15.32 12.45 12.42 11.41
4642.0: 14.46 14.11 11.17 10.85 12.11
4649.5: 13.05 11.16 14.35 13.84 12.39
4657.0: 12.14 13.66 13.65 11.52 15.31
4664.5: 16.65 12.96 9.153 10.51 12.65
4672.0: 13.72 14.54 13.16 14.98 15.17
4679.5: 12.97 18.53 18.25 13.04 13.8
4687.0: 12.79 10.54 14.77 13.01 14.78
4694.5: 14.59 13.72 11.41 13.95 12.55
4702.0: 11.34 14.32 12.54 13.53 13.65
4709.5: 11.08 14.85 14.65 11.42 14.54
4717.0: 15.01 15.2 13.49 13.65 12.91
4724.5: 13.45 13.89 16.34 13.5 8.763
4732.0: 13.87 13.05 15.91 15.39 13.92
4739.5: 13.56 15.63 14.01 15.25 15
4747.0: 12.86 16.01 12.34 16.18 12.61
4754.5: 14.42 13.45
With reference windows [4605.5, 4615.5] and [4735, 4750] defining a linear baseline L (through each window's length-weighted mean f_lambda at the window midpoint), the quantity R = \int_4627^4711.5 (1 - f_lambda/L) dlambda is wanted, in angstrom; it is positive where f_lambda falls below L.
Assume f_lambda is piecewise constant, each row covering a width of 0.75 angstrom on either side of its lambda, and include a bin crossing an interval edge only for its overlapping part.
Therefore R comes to 5.30 angstrom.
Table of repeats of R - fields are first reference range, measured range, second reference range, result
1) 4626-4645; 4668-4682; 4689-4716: -0.57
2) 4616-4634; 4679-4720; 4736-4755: 2.18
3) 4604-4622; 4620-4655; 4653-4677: 1.19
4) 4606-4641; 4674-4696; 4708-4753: -0.38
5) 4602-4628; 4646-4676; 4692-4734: 2.20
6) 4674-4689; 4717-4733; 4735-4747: 1.10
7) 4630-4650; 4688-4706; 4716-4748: 0.69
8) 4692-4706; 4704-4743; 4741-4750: 0.43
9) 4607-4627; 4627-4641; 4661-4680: 0.50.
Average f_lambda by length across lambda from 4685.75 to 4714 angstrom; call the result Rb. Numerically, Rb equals 13.2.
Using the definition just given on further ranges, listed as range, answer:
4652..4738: 13.6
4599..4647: 13.9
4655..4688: 13.7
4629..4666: 13.3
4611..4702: 13.6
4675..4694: 14.3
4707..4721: 13.8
